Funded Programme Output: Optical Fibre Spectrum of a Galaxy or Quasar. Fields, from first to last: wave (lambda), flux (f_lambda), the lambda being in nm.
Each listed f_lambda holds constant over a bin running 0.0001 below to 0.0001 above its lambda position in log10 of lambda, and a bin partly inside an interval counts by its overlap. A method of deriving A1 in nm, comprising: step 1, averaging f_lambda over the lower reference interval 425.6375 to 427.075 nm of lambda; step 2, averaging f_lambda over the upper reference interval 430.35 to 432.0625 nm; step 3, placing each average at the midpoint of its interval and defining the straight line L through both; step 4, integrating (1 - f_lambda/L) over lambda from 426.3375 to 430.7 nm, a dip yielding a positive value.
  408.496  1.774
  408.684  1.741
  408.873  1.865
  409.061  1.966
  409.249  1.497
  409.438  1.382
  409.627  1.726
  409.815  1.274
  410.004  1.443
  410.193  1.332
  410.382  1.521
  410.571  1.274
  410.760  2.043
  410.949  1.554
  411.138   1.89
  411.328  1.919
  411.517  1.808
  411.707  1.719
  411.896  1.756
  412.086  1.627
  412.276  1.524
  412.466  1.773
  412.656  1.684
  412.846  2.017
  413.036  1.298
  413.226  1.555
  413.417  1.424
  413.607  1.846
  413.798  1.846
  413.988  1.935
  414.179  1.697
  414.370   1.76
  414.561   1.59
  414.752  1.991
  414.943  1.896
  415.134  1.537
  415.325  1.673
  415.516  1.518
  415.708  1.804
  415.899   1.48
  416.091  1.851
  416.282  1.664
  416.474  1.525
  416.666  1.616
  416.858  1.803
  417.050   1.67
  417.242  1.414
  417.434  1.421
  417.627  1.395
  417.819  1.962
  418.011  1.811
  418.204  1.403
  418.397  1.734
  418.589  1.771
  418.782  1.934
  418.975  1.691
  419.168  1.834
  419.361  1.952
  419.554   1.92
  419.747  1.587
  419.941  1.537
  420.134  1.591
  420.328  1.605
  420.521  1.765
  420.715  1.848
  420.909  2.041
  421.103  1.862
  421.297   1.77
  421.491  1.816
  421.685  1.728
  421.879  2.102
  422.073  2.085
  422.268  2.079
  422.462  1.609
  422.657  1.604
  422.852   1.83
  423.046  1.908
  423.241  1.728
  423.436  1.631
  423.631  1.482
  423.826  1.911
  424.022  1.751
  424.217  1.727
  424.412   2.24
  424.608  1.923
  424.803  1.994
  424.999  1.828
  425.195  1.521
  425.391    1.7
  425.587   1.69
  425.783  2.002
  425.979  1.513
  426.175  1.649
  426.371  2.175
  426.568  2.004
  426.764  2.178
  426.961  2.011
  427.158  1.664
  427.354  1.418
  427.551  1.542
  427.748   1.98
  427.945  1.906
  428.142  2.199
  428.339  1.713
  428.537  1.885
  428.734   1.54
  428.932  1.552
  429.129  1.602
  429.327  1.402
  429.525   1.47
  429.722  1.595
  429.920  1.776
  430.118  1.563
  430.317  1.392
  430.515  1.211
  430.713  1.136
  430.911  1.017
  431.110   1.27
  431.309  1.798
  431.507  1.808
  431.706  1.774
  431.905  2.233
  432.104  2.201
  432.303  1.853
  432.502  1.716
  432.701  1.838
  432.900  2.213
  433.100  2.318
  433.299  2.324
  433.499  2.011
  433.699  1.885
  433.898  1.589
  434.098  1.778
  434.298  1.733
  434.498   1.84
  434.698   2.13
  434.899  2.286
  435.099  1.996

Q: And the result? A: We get 0.16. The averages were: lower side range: 1.92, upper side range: 1.55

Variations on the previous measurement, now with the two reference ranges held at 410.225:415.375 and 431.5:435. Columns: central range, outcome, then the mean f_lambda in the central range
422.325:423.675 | 0.10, 1.7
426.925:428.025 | 0.10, 1.74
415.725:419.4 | 0.19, 1.68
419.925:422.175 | -0.01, 1.82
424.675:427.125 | 0.04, 1.85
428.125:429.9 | 0.26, 1.64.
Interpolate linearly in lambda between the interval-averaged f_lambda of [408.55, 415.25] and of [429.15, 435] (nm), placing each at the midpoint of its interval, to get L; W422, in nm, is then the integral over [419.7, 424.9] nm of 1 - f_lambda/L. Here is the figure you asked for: -0.26 nm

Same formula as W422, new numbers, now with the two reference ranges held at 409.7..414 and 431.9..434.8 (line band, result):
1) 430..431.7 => 0.45 nm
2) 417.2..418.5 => 0.10 nm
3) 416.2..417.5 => 0.10 nm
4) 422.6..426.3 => 0.12 nm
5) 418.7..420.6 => 0.03 nm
